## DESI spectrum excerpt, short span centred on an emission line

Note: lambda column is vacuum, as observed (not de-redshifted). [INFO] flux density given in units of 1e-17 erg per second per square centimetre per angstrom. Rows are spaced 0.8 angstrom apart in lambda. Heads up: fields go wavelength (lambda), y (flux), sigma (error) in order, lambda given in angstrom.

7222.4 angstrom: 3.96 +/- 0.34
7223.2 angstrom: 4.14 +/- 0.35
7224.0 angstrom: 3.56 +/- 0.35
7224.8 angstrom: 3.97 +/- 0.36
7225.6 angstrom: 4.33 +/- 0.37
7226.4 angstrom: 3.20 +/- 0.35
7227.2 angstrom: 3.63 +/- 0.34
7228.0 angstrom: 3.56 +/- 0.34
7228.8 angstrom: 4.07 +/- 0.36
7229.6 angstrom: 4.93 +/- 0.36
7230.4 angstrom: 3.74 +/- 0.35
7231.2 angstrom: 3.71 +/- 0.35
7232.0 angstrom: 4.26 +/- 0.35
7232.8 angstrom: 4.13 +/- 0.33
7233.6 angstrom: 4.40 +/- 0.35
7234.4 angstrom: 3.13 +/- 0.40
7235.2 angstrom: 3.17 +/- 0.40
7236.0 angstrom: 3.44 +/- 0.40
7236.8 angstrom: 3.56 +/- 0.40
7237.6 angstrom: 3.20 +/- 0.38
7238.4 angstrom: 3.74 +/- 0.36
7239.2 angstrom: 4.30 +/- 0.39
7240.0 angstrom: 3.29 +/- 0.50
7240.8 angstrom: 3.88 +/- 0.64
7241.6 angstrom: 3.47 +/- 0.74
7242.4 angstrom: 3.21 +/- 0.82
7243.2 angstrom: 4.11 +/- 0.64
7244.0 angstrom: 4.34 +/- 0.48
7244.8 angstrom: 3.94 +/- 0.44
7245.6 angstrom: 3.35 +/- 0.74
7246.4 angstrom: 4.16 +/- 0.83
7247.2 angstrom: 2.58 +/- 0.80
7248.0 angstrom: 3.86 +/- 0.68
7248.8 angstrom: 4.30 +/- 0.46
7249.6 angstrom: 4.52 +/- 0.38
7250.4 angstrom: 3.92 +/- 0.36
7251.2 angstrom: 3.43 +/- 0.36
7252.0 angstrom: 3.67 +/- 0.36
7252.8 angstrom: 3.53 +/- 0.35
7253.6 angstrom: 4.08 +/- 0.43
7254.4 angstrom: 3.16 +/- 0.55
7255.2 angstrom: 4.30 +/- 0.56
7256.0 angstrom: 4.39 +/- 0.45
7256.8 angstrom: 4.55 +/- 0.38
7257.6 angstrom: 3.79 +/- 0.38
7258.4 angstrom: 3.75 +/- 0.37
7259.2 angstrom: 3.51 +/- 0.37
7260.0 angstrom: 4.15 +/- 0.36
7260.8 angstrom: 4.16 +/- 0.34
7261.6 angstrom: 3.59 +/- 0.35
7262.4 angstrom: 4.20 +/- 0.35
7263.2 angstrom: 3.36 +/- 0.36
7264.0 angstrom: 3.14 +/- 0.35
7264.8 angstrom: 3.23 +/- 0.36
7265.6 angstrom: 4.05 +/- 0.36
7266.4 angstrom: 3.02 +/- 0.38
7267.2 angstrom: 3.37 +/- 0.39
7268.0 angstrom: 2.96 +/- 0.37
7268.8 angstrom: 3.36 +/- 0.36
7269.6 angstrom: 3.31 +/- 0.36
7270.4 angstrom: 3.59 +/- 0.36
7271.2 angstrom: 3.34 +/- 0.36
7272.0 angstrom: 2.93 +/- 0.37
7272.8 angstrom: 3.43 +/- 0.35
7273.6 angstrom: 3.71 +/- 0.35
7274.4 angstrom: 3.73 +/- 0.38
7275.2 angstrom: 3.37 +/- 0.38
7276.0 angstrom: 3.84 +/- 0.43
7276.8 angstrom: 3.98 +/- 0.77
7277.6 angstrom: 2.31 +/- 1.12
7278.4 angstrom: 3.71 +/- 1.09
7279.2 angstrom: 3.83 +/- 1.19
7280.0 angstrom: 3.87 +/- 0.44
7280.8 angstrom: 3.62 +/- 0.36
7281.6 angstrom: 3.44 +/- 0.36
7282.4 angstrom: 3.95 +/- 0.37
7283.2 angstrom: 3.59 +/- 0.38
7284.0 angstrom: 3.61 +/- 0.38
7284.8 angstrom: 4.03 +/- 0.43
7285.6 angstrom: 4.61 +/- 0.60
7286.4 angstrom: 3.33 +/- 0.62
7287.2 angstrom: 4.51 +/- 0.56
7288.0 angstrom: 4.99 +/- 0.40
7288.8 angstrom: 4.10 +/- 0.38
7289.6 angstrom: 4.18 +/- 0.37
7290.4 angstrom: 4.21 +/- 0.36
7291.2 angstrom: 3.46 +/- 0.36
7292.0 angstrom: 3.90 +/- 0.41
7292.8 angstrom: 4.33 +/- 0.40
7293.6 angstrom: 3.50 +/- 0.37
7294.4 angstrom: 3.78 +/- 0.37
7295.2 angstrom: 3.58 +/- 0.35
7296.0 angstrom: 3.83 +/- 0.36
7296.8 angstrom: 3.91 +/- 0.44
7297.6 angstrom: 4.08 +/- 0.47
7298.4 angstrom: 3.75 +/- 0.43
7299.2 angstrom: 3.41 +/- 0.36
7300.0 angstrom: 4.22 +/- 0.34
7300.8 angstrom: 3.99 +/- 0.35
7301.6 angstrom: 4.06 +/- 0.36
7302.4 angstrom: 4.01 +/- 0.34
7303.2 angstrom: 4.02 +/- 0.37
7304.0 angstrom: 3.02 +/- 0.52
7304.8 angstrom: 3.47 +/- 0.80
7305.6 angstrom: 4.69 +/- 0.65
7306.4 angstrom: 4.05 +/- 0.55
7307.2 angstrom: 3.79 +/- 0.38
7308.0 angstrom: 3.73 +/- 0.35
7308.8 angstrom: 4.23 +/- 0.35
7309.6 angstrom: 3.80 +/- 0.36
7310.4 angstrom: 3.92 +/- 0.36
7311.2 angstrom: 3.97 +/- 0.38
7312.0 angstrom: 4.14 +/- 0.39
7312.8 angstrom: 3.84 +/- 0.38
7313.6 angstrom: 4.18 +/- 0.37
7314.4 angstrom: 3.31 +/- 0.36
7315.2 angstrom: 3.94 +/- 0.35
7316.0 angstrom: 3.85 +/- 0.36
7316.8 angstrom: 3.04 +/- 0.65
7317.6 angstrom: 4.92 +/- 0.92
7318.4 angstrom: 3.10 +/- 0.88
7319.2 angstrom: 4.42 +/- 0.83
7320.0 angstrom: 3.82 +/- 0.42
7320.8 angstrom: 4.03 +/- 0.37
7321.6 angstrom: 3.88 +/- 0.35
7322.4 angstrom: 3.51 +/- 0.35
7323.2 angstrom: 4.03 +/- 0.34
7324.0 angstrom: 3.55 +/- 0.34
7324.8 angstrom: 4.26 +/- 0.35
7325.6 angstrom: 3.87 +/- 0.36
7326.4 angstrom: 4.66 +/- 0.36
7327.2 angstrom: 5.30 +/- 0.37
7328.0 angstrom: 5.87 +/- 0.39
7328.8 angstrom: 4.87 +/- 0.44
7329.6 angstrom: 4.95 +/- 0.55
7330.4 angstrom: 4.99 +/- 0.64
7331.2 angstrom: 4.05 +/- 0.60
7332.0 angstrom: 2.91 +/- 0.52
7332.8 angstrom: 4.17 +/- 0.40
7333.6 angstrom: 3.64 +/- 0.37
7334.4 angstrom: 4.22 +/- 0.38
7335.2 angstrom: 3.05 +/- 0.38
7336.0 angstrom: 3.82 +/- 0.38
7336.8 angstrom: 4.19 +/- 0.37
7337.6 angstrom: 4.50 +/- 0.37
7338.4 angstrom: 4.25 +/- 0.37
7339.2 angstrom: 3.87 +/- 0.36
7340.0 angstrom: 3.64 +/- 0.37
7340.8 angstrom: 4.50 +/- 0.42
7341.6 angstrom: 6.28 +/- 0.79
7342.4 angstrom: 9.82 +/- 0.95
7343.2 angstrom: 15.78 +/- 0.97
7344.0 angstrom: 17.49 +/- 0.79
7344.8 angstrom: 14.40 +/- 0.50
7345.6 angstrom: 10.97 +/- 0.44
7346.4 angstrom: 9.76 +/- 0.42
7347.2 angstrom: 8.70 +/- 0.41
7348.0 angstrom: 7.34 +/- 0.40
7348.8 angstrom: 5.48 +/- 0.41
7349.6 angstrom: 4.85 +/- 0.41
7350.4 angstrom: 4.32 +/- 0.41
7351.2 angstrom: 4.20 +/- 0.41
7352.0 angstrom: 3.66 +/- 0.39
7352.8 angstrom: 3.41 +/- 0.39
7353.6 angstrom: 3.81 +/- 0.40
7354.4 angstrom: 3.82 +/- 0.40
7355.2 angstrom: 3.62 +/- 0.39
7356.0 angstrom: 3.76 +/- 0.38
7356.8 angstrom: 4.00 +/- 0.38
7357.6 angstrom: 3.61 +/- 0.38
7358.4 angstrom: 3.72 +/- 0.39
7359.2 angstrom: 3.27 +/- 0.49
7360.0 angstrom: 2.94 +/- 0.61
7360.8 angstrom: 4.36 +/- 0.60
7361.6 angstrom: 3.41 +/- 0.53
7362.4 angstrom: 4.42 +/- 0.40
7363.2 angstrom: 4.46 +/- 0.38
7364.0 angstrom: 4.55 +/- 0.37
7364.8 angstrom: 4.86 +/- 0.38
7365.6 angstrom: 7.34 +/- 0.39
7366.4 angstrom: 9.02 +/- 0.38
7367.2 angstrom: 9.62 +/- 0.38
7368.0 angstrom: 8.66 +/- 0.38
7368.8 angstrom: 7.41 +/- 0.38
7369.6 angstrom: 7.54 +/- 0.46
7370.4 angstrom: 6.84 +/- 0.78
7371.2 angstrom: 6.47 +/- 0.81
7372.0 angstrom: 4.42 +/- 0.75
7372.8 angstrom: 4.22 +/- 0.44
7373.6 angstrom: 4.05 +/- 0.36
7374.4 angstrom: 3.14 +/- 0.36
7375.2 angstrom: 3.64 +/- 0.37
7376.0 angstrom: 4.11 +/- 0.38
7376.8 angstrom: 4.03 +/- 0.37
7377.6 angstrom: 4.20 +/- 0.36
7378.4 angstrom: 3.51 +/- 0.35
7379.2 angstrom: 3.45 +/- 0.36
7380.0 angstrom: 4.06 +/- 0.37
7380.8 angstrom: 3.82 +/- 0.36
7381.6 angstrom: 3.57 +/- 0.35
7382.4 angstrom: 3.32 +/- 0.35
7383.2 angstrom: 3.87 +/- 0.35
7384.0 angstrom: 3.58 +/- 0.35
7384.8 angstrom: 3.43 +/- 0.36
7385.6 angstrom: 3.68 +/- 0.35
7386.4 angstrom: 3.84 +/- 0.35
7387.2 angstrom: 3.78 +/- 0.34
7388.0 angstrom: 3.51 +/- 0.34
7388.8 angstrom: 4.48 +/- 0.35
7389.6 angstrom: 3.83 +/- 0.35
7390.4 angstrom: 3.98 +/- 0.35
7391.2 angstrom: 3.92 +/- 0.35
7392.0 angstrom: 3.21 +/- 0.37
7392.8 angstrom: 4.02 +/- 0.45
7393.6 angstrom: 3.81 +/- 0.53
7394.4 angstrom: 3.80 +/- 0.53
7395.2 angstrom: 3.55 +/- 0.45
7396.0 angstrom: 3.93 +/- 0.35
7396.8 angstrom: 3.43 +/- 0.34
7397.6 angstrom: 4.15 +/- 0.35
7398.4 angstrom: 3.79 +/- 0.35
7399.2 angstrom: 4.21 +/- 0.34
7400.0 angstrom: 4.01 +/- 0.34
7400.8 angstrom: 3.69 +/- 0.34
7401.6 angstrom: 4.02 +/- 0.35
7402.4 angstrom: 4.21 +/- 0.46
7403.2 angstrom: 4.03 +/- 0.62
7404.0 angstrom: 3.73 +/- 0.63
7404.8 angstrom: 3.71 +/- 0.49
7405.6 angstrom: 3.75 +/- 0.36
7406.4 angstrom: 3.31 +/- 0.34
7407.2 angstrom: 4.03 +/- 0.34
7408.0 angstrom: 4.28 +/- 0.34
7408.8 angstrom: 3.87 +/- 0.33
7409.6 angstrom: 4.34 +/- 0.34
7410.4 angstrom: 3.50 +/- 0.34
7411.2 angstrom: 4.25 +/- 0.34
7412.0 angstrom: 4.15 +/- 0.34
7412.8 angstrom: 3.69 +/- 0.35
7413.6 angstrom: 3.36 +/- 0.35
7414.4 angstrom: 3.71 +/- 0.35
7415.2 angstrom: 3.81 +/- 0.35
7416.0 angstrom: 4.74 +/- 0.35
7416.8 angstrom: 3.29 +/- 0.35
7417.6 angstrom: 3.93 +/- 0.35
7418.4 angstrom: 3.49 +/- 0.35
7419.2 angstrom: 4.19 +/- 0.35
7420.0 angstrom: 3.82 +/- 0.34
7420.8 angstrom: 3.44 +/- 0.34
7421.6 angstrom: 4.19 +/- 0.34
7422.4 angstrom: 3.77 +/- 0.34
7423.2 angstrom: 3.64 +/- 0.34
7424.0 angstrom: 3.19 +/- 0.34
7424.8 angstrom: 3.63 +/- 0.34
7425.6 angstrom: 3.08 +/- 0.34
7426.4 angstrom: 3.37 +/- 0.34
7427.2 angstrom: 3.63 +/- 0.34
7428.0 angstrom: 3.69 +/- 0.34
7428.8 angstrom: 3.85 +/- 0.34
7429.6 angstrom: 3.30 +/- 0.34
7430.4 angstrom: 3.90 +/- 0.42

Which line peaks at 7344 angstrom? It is Halpha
